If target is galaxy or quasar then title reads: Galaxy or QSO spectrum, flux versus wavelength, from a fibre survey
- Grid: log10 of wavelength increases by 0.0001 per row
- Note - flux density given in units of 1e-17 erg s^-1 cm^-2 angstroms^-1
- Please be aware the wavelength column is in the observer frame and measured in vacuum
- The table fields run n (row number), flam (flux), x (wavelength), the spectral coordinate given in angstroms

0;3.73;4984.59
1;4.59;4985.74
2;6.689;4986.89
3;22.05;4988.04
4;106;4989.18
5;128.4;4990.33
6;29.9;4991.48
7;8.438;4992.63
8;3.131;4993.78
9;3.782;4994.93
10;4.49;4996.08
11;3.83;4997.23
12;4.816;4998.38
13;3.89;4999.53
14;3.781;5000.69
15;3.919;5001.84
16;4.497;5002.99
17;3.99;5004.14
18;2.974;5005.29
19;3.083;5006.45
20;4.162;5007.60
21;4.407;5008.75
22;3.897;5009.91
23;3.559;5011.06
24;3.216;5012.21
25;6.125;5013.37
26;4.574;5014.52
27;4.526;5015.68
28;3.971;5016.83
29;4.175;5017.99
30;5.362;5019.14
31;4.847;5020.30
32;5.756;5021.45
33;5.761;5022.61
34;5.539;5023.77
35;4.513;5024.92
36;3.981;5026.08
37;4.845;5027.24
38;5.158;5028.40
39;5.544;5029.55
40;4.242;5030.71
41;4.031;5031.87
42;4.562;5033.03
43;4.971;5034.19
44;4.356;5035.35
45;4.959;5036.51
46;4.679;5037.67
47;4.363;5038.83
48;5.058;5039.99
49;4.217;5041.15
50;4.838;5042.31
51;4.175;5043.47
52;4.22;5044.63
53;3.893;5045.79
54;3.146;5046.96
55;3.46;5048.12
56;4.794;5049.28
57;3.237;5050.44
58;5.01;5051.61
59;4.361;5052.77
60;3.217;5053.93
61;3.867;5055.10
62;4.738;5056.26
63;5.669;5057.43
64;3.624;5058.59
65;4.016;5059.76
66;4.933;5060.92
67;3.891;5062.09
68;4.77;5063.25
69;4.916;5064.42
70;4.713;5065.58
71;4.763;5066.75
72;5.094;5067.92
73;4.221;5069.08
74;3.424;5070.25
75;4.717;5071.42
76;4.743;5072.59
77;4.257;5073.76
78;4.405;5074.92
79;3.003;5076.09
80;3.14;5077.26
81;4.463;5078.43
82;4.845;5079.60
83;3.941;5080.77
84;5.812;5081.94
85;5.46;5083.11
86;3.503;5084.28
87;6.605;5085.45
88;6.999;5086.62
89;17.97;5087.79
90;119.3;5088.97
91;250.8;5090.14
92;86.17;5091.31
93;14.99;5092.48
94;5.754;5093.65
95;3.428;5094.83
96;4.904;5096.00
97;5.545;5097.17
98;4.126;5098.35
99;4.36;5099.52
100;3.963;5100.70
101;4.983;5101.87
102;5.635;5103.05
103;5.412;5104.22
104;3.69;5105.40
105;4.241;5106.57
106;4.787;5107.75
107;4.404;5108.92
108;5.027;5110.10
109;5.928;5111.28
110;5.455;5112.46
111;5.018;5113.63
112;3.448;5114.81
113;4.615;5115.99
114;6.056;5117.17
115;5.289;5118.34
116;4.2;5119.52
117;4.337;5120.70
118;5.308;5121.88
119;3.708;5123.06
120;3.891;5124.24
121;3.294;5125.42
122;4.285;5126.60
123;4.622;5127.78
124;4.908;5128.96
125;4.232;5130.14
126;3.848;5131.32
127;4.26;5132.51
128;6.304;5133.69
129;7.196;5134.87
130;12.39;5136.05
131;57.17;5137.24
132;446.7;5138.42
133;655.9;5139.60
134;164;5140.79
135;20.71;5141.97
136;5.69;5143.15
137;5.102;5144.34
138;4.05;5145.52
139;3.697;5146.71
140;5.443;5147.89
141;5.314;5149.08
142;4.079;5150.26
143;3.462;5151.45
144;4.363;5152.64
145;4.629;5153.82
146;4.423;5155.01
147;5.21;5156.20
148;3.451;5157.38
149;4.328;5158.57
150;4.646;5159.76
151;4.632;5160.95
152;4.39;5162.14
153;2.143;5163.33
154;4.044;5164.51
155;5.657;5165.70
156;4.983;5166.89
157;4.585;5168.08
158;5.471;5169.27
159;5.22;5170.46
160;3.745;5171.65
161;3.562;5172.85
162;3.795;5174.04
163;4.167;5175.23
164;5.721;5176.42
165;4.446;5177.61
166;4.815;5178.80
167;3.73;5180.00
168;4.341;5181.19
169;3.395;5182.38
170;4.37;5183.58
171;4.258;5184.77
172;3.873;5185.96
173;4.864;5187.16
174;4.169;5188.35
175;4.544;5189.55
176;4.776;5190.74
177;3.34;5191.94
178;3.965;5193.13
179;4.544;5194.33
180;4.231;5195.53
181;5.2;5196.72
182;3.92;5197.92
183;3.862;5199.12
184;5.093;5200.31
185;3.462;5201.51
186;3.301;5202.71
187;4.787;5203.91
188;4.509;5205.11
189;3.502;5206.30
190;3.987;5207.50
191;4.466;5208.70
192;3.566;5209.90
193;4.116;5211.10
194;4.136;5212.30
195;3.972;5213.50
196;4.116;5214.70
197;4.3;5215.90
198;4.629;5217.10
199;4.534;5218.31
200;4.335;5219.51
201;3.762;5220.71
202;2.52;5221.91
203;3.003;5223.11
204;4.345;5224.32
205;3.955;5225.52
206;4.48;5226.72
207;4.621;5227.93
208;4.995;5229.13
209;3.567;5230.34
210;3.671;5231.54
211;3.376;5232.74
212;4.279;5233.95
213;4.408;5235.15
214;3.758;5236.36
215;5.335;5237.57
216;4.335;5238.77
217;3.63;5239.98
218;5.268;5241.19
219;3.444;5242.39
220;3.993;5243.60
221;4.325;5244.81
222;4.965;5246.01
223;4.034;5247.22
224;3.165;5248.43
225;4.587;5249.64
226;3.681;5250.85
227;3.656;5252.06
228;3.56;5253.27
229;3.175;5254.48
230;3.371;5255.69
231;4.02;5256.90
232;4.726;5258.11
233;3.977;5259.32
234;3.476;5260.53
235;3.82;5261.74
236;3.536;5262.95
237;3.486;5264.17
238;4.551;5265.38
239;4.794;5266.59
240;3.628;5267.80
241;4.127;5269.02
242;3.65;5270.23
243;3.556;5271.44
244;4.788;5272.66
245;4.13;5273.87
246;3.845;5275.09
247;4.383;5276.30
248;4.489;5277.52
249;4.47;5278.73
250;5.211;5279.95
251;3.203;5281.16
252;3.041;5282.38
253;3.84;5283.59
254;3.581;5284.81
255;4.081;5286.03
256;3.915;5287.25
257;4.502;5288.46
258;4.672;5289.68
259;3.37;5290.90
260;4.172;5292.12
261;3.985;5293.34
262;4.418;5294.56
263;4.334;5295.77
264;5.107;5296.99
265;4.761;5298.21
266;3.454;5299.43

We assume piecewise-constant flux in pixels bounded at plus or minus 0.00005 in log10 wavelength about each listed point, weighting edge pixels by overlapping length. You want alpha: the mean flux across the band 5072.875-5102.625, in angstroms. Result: 23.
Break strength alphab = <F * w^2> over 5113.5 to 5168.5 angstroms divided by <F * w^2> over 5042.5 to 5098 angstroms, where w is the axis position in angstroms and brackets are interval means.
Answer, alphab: 2.36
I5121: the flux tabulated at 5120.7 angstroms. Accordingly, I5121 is 4.337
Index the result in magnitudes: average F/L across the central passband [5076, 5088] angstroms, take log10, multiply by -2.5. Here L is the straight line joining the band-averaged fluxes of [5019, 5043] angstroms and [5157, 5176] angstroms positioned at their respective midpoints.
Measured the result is -0.23 mag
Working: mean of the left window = 4.82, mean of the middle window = 5.73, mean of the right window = 4.32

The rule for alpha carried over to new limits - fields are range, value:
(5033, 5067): 4.37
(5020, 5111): 10.6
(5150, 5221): 4.27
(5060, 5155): 27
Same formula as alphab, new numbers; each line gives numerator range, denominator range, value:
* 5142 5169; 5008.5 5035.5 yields 1.09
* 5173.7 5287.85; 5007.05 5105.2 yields 0.43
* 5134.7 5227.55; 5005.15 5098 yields 2.10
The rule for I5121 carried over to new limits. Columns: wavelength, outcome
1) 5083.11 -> 5.46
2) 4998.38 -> 4.816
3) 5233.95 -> 4.279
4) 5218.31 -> 4.534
